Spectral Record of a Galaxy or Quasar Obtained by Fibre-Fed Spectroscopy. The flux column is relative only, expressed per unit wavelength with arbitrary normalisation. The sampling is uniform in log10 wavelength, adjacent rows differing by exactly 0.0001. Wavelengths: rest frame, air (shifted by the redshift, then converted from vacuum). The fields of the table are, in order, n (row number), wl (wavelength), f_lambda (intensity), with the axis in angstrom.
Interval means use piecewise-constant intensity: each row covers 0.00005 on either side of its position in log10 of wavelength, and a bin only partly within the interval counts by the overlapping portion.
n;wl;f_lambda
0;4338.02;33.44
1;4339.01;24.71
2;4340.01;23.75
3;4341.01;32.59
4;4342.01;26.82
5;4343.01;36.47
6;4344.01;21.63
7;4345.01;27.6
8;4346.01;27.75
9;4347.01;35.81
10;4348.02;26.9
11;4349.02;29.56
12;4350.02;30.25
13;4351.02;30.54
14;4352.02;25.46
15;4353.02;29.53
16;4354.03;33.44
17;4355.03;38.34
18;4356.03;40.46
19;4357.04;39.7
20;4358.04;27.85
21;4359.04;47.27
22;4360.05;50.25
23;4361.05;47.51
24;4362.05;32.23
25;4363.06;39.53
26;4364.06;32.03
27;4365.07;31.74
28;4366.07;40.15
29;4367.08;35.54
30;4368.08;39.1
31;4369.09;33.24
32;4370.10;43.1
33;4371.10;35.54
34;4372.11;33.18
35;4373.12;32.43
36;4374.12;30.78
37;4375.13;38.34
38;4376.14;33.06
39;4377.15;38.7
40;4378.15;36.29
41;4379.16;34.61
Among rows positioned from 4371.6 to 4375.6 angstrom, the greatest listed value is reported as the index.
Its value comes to 38.34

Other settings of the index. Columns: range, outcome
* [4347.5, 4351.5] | 30.54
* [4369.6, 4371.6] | 43.1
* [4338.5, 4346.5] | 36.47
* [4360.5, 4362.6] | 47.51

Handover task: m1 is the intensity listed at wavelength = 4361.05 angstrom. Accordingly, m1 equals 47.51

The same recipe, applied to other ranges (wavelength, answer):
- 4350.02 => 30.25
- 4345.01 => 27.6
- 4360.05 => 50.25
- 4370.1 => 43.1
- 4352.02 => 25.46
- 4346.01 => 27.75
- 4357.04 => 39.7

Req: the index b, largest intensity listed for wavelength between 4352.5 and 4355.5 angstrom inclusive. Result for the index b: 38.34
